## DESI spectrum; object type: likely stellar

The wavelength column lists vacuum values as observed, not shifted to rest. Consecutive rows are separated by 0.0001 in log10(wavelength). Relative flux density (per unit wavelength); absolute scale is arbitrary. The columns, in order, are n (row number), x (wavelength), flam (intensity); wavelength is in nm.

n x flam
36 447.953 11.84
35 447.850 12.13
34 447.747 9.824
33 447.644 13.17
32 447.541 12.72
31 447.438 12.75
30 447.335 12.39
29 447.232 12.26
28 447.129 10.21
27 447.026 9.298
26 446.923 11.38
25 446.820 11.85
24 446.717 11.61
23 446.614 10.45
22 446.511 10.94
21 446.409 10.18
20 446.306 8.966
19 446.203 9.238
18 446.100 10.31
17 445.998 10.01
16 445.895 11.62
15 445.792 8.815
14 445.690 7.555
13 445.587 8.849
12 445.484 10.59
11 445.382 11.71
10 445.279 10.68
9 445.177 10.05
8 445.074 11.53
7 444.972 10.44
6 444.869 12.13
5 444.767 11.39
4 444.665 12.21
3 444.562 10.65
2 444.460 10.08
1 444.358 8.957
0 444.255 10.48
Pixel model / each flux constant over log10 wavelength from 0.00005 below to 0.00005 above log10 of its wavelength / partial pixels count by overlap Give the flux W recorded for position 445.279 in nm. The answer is 10.68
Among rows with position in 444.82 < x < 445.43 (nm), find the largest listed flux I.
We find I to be 12.13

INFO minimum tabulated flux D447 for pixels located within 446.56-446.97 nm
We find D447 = 10.45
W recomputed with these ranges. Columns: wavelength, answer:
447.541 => 12.72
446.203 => 9.238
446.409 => 10.18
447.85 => 12.13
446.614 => 10.45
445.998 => 10.01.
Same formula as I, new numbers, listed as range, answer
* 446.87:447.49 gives 12.75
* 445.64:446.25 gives 11.62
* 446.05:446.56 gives 10.94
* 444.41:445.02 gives 12.21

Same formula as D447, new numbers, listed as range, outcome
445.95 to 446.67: 8.966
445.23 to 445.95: 7.555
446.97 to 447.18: 9.298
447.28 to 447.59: 12.39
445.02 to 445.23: 10.05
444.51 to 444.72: 10.65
